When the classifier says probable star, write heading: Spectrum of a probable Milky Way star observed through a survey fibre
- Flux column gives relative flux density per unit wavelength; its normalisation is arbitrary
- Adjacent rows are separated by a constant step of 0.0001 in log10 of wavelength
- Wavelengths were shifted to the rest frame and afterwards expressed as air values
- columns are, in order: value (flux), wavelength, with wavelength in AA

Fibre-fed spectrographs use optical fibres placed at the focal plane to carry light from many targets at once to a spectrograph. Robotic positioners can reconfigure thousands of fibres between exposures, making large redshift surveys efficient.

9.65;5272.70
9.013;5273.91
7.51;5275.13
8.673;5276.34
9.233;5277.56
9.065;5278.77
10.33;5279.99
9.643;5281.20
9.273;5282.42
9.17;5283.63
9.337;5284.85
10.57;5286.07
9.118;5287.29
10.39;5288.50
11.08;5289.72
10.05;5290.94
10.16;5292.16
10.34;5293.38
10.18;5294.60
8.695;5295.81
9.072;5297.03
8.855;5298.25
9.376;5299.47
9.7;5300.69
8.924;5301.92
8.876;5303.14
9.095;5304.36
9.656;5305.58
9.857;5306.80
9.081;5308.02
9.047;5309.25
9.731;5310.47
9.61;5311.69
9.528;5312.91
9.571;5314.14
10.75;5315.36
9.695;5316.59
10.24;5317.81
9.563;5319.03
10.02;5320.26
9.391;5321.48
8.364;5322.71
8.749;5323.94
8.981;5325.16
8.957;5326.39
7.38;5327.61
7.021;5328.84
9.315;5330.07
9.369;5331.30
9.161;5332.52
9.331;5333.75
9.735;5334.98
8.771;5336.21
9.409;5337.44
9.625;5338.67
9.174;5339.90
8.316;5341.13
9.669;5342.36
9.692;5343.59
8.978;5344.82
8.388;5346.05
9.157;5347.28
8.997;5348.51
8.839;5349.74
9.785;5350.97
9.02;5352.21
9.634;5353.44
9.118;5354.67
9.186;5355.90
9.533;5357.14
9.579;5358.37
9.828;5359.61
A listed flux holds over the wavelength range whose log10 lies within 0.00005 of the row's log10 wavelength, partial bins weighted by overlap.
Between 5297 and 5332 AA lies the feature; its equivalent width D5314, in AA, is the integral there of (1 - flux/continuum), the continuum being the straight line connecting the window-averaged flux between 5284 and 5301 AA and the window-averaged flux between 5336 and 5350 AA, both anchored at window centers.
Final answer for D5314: 0.9 AA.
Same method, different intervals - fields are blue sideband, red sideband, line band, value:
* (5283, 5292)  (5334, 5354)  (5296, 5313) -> 0.8 AA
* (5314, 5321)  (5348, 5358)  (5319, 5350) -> 2.1 AA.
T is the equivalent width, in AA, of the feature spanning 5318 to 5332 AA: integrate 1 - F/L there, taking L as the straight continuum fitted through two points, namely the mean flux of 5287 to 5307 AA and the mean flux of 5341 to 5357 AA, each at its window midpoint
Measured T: 0.8 AA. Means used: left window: 9.62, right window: 9.17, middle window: 8.88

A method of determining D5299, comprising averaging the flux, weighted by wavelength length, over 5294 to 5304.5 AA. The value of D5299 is 9.2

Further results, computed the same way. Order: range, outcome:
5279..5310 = 9.59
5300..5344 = 9.26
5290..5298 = 9.77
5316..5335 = 9.06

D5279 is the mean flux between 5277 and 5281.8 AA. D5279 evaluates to 9.58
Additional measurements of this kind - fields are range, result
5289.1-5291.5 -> 10.6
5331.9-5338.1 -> 9.28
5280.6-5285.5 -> 9.36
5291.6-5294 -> 10.2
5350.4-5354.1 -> 9.47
